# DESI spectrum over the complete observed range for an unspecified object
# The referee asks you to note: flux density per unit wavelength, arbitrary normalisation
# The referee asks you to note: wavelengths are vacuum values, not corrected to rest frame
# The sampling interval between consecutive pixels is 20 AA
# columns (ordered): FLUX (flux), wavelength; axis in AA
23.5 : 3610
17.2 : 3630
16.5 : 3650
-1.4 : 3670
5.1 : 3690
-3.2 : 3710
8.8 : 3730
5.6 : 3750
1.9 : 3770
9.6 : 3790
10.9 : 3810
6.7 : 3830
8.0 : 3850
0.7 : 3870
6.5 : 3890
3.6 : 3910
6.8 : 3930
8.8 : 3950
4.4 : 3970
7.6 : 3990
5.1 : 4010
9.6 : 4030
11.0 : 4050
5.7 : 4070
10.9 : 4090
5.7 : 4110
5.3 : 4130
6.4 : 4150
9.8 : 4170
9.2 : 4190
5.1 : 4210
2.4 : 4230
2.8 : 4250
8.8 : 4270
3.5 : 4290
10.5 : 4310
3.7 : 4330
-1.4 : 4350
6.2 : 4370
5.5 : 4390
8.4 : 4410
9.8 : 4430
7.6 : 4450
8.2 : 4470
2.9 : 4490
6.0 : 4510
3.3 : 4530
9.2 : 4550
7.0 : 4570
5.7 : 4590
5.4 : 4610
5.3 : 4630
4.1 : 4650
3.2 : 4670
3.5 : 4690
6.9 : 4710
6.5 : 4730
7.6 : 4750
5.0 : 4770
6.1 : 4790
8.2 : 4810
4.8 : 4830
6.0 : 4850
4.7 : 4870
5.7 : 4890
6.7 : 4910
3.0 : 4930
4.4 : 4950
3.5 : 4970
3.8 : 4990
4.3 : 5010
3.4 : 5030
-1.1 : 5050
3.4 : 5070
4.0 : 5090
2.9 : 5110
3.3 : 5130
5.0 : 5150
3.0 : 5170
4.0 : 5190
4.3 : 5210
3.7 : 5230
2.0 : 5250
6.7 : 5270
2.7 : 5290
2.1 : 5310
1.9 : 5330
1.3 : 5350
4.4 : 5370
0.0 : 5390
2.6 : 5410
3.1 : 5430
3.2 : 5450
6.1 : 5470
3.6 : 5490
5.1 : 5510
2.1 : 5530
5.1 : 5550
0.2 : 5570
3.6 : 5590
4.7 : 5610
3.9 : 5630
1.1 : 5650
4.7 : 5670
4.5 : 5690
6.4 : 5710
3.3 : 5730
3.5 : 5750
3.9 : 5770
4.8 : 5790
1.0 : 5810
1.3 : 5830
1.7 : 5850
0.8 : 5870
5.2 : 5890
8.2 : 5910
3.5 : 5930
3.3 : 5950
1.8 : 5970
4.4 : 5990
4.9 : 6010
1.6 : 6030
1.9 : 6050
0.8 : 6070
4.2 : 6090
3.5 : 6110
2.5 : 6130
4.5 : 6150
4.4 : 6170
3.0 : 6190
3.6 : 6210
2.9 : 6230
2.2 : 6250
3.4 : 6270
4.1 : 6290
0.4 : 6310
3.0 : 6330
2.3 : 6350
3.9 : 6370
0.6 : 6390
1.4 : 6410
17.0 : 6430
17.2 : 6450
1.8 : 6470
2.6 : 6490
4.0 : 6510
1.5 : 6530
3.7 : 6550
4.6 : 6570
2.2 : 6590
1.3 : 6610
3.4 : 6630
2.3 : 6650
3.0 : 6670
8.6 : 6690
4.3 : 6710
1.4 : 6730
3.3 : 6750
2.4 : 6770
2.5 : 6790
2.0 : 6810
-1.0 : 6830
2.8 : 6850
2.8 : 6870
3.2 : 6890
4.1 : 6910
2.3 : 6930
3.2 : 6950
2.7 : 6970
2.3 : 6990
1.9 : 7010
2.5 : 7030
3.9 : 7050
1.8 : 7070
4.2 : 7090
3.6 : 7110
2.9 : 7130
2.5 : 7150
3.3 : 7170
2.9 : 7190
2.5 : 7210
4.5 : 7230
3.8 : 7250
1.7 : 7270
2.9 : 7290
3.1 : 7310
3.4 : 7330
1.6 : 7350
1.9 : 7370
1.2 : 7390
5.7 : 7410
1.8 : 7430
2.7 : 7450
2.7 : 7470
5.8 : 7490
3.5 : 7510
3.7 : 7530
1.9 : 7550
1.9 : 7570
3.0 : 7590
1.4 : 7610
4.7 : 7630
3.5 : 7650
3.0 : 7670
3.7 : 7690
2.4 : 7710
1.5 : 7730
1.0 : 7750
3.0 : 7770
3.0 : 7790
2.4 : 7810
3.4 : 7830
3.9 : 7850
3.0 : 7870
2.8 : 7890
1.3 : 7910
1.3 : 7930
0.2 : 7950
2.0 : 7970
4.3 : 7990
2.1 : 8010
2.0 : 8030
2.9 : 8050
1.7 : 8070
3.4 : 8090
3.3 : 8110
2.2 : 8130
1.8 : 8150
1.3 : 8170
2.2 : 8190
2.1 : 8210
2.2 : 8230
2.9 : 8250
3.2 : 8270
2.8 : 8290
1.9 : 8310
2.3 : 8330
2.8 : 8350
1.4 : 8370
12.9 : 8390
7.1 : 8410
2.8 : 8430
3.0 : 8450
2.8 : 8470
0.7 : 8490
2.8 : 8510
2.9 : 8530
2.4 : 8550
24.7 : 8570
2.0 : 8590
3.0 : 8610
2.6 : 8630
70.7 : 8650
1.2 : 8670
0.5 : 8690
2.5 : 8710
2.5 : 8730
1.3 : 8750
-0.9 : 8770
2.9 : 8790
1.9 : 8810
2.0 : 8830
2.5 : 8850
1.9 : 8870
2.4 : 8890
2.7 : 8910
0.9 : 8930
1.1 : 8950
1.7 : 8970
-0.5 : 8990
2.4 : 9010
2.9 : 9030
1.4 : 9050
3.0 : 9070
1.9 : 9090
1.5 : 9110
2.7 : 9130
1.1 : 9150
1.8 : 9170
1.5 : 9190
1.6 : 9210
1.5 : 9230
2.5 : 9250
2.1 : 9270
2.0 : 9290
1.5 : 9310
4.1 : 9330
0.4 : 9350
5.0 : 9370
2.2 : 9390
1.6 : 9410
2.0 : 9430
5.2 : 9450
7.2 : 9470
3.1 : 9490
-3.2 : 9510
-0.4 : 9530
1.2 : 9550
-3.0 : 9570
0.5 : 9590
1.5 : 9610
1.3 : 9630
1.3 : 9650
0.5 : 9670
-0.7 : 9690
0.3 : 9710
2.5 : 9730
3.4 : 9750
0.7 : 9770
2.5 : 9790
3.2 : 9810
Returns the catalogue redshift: 0.73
